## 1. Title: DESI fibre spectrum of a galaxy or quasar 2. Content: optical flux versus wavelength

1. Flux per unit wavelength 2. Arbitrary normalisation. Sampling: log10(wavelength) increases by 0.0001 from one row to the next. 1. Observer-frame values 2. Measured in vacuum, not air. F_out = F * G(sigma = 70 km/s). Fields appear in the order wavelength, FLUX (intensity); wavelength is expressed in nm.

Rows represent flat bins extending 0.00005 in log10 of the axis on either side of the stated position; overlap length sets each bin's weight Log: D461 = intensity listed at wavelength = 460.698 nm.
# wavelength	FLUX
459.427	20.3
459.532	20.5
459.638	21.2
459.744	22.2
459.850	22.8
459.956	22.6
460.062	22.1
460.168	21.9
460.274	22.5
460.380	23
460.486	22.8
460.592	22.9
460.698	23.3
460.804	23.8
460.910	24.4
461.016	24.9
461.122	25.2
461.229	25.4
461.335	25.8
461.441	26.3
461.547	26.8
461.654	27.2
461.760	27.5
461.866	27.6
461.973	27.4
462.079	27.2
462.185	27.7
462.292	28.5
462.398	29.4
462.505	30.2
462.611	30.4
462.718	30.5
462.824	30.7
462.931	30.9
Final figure 23.3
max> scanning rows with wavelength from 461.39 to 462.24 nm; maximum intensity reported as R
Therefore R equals 27.7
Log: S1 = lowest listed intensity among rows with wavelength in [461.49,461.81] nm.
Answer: 26.8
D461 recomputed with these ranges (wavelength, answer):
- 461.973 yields 27.4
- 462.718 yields 30.5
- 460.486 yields 22.8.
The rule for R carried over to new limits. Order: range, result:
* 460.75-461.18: 25.2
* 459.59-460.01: 22.8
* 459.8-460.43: 23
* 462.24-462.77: 30.5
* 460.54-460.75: 23.3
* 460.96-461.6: 26.8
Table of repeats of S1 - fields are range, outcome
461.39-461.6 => 26.3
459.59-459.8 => 21.2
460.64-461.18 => 23.3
